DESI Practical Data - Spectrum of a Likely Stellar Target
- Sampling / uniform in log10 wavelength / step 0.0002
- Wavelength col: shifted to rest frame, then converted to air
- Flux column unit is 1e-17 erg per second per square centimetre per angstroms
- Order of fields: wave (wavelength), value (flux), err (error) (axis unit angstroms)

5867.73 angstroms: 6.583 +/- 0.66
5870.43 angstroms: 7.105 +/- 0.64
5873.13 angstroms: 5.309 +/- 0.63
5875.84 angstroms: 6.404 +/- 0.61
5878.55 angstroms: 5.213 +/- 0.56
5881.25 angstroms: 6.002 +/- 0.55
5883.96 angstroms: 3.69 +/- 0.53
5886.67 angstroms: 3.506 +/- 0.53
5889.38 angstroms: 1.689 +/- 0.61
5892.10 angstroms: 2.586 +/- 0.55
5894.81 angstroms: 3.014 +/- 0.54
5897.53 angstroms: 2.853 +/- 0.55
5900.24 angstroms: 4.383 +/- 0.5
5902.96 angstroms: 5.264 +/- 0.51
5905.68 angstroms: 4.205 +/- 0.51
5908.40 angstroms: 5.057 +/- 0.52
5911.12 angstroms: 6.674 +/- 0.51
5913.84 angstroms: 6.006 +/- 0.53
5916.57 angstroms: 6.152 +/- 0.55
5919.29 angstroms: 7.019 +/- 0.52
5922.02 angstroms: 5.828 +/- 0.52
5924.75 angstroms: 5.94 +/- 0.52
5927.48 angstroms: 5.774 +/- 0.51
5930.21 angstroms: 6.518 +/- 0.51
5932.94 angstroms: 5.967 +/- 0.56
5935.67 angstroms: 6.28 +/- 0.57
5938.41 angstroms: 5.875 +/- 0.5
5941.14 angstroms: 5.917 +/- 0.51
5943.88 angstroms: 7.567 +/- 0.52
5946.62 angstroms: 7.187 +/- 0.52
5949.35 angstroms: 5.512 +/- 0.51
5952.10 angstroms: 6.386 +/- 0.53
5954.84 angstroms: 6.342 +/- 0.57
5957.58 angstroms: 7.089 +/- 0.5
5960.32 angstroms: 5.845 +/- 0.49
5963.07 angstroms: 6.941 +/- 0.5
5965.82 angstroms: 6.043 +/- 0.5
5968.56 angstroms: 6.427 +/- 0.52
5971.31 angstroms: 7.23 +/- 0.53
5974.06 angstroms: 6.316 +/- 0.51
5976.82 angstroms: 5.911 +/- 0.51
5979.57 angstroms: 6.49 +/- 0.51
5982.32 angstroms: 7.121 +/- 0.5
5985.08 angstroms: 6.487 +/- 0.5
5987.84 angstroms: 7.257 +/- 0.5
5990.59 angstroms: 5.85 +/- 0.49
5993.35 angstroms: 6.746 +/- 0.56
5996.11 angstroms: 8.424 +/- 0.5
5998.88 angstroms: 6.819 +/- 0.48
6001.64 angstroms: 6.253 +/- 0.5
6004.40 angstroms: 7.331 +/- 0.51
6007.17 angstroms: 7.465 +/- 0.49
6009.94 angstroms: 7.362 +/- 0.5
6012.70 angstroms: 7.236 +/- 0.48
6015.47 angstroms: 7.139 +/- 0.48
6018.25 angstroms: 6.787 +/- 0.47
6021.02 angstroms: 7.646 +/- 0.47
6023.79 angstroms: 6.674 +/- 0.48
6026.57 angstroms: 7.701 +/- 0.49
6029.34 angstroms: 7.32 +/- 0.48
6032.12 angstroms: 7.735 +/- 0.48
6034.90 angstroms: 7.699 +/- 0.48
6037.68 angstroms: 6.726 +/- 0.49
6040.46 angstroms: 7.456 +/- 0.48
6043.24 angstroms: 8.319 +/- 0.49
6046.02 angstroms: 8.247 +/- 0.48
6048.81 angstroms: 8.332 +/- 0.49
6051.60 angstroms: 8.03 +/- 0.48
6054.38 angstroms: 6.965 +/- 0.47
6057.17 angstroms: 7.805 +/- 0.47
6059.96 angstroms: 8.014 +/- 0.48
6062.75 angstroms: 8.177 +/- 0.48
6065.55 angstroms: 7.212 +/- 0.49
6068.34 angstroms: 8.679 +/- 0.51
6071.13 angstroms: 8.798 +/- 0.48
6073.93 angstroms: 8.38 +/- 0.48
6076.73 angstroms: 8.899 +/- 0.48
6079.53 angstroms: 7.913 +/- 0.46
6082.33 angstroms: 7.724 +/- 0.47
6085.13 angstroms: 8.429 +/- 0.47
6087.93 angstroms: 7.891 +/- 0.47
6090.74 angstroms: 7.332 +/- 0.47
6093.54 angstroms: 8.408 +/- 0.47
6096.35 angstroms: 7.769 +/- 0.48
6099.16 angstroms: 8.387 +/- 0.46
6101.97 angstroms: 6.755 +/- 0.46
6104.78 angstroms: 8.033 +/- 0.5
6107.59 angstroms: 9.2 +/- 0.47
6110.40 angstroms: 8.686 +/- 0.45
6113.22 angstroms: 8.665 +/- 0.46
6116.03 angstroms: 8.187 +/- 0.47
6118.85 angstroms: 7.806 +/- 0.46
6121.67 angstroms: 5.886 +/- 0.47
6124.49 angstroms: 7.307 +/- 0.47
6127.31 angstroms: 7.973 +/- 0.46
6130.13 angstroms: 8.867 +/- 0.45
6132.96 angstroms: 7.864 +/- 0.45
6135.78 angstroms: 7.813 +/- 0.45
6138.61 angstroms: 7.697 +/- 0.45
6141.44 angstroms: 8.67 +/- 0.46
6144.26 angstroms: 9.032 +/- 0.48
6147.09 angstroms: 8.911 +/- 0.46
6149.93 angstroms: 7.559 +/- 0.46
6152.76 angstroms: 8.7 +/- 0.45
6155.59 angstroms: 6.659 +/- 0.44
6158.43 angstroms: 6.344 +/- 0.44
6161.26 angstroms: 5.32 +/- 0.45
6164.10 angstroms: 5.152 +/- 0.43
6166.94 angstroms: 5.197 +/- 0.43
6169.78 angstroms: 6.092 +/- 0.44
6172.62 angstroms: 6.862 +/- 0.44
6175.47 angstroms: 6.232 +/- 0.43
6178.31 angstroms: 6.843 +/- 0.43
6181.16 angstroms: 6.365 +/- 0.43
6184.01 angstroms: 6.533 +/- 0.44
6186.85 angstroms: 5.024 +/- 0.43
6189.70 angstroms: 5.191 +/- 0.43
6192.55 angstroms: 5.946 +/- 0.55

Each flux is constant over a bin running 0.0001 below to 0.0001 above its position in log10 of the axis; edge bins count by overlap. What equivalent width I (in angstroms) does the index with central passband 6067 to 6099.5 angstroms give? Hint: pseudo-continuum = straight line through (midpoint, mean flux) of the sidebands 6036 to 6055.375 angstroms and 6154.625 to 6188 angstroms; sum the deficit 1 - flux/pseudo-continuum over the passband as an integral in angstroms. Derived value -4.36 angstroms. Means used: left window 7.74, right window 6.05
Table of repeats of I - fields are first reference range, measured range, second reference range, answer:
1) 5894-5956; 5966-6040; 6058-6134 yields -2.17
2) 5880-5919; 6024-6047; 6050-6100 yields -1.14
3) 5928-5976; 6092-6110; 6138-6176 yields -3.29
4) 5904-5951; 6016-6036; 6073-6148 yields -0.53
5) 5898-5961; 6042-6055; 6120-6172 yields -2.60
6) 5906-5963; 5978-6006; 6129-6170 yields -1.50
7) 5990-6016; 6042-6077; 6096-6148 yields -2.56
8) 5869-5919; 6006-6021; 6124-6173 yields -3.14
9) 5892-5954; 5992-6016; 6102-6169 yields -3.08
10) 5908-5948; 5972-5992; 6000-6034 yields 0.98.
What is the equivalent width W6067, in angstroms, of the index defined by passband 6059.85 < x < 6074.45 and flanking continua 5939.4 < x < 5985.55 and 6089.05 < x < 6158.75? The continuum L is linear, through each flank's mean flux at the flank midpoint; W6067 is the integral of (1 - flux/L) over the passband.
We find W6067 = -1.5 angstroms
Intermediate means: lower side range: 6.51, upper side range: 7.96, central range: 8.22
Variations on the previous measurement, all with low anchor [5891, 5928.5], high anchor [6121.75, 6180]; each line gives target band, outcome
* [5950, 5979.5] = -4.65 angstroms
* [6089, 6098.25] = -1.60 angstroms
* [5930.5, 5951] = -3.82 angstroms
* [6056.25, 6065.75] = -2.16 angstroms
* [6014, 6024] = -1.77 angstroms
